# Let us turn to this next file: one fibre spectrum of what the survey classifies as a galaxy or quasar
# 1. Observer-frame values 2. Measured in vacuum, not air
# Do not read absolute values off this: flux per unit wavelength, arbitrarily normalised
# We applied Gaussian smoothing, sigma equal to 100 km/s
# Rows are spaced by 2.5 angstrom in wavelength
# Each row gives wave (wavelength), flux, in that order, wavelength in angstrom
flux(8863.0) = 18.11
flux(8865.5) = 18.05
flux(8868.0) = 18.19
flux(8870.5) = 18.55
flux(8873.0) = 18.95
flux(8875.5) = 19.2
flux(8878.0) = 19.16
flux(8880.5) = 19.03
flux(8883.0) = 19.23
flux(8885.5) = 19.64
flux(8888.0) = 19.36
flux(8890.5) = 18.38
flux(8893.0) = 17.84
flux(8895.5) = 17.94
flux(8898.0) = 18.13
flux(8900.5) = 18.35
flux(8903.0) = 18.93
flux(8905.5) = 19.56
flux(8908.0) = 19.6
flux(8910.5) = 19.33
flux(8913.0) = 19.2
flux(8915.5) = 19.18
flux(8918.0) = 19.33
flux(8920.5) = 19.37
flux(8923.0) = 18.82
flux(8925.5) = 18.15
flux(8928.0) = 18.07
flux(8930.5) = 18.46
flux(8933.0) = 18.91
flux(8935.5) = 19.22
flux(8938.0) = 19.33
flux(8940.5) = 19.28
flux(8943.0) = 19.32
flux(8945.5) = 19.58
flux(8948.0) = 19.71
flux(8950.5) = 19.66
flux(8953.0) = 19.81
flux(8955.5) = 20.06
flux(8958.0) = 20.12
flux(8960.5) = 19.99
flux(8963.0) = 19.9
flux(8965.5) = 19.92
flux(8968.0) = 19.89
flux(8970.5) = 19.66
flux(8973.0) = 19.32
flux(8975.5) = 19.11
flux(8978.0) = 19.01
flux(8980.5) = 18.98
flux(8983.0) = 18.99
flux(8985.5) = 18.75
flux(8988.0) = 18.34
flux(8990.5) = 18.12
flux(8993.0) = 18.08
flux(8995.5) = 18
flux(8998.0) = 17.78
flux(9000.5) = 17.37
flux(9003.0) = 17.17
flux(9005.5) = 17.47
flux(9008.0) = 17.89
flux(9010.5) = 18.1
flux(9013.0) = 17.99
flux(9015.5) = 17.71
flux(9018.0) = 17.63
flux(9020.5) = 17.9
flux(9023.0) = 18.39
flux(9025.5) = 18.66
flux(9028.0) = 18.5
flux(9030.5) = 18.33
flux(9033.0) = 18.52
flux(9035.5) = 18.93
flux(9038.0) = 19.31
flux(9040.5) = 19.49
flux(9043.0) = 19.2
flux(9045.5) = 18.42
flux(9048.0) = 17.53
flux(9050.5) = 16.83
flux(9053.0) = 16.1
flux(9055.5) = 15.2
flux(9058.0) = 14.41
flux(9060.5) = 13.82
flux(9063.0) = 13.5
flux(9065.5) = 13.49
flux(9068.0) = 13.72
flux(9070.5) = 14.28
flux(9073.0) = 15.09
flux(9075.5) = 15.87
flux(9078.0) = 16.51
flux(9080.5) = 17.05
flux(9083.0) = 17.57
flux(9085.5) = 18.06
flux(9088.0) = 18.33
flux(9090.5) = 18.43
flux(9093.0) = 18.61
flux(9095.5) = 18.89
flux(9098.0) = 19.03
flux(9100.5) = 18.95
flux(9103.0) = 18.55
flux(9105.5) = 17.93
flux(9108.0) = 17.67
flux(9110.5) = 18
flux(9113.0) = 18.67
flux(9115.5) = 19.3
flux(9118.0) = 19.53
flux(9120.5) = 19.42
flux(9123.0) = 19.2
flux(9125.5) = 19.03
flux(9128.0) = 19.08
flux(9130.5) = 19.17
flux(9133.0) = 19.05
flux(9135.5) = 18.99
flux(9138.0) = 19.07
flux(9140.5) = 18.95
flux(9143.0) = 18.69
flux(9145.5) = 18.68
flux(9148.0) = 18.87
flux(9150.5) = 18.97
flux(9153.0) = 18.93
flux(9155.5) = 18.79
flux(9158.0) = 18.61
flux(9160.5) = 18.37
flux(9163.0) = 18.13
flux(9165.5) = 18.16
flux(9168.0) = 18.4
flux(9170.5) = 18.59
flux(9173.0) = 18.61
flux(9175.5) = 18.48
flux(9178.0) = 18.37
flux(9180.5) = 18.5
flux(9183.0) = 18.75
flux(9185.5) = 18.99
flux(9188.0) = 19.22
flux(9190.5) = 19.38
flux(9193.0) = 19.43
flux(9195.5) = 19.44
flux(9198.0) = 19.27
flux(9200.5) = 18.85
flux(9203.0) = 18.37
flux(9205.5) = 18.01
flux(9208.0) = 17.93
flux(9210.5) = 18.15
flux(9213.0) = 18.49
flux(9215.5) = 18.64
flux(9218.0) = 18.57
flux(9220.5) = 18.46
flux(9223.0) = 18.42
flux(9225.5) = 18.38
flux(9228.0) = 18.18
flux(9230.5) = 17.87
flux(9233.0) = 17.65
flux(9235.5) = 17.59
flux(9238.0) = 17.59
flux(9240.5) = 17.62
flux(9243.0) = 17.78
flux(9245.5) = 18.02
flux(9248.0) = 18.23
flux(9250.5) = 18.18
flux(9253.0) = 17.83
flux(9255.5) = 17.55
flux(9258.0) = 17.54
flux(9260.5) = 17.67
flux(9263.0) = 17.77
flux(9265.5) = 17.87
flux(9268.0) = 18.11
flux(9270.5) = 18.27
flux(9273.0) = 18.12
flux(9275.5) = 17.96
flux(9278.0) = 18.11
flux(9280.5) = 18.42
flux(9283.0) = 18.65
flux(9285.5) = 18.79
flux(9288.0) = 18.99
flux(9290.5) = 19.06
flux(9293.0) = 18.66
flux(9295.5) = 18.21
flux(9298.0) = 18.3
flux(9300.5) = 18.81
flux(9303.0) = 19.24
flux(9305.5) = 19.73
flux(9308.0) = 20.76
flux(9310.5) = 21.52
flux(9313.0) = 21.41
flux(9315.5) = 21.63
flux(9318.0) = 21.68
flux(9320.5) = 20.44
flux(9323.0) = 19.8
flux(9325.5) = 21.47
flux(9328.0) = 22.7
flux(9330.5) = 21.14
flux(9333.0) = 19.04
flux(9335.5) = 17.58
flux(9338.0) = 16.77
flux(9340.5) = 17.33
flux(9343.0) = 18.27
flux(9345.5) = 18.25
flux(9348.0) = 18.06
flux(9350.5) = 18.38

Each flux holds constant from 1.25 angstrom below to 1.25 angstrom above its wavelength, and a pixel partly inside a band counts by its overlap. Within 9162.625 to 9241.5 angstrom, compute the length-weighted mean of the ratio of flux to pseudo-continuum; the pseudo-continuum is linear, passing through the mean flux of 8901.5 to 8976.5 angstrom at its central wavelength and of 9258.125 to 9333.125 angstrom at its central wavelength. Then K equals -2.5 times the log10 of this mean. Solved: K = 0.05 mag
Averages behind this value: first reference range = 19.4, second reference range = 19.4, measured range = 18.5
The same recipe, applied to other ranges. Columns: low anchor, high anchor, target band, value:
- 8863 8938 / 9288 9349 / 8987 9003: 0.07 mag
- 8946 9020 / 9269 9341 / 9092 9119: 0.02 mag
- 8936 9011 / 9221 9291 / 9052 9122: 0.10 mag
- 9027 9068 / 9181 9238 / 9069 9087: 0.05 mag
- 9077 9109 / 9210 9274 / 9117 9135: -0.06 mag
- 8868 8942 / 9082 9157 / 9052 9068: 0.29 mag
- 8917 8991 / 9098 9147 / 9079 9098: 0.04 mag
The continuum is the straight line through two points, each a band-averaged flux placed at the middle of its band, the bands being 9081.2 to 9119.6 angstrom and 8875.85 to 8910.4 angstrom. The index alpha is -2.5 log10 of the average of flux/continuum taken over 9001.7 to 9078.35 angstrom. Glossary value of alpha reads 0.10 mag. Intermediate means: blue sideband 18.9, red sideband 18.5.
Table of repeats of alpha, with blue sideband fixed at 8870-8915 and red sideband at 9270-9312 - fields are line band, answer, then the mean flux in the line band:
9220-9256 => 0.058 mag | 18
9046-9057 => 0.149 mag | 16.5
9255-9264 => 0.078 mag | 17.6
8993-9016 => 0.070 mag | 17.7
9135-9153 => 0.003 mag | 18.9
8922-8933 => 0.029 mag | 18.4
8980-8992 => 0.019 mag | 18.6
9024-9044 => 0.004 mag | 18.9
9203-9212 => 0.050 mag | 18.1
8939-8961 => -0.044 mag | 19.7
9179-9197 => -0.009 mag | 19.1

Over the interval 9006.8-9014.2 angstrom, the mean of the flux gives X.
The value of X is 18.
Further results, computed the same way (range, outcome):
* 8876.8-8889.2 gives 19.3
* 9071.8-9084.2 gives 16.4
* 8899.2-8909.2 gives 19.1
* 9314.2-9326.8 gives 21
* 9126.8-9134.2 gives 19.1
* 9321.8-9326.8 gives 20.7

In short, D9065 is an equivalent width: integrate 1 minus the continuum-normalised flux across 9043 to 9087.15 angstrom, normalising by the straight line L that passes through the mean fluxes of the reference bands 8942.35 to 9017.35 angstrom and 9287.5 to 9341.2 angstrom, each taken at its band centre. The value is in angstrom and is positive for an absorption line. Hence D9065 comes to 7.47 angstrom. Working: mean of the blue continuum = 18.8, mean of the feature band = 15.9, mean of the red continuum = 19.8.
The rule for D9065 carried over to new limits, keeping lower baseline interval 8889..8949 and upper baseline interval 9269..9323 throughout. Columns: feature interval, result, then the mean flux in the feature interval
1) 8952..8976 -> -1.0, 19.8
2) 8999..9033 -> 1.9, 18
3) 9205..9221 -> 0.8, 18.3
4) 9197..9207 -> 0.3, 18.6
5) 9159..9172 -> 0.6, 18.3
